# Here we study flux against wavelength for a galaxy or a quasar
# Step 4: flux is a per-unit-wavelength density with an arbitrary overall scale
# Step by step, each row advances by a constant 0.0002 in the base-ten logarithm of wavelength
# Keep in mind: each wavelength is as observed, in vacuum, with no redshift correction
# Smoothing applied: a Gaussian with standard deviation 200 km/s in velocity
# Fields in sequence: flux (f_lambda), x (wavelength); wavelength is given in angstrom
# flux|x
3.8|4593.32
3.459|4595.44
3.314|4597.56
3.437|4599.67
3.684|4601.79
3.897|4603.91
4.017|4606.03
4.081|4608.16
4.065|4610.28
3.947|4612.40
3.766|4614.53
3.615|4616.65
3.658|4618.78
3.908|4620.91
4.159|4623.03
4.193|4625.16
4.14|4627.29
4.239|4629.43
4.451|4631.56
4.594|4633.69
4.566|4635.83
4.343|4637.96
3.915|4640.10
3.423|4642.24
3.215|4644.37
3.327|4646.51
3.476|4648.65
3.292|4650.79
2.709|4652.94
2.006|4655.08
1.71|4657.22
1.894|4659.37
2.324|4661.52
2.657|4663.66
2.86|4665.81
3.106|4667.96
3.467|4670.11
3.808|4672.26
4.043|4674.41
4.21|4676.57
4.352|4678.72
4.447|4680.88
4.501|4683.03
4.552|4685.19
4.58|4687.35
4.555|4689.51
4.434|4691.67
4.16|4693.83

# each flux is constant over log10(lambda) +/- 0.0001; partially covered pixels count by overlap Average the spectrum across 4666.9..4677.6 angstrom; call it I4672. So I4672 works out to 3.72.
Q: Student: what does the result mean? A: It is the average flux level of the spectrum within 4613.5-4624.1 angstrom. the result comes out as 3.82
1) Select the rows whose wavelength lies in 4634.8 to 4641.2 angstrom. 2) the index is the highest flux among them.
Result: 4.566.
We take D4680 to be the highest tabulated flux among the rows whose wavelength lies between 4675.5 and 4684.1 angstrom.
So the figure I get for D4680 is 4.501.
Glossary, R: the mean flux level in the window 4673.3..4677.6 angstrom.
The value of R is 4.12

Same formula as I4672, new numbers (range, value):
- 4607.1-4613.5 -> 4.03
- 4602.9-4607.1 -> 3.95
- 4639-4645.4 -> 3.52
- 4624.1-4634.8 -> 4.32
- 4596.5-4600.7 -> 3.38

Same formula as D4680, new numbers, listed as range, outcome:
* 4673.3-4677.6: 4.21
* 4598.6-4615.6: 4.081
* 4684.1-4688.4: 4.58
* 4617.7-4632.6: 4.451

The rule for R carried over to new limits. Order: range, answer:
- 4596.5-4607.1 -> 3.67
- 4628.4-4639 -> 4.44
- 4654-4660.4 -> 1.87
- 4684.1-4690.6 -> 4.56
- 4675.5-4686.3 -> 4.41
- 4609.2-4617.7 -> 3.85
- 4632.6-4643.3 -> 4.17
